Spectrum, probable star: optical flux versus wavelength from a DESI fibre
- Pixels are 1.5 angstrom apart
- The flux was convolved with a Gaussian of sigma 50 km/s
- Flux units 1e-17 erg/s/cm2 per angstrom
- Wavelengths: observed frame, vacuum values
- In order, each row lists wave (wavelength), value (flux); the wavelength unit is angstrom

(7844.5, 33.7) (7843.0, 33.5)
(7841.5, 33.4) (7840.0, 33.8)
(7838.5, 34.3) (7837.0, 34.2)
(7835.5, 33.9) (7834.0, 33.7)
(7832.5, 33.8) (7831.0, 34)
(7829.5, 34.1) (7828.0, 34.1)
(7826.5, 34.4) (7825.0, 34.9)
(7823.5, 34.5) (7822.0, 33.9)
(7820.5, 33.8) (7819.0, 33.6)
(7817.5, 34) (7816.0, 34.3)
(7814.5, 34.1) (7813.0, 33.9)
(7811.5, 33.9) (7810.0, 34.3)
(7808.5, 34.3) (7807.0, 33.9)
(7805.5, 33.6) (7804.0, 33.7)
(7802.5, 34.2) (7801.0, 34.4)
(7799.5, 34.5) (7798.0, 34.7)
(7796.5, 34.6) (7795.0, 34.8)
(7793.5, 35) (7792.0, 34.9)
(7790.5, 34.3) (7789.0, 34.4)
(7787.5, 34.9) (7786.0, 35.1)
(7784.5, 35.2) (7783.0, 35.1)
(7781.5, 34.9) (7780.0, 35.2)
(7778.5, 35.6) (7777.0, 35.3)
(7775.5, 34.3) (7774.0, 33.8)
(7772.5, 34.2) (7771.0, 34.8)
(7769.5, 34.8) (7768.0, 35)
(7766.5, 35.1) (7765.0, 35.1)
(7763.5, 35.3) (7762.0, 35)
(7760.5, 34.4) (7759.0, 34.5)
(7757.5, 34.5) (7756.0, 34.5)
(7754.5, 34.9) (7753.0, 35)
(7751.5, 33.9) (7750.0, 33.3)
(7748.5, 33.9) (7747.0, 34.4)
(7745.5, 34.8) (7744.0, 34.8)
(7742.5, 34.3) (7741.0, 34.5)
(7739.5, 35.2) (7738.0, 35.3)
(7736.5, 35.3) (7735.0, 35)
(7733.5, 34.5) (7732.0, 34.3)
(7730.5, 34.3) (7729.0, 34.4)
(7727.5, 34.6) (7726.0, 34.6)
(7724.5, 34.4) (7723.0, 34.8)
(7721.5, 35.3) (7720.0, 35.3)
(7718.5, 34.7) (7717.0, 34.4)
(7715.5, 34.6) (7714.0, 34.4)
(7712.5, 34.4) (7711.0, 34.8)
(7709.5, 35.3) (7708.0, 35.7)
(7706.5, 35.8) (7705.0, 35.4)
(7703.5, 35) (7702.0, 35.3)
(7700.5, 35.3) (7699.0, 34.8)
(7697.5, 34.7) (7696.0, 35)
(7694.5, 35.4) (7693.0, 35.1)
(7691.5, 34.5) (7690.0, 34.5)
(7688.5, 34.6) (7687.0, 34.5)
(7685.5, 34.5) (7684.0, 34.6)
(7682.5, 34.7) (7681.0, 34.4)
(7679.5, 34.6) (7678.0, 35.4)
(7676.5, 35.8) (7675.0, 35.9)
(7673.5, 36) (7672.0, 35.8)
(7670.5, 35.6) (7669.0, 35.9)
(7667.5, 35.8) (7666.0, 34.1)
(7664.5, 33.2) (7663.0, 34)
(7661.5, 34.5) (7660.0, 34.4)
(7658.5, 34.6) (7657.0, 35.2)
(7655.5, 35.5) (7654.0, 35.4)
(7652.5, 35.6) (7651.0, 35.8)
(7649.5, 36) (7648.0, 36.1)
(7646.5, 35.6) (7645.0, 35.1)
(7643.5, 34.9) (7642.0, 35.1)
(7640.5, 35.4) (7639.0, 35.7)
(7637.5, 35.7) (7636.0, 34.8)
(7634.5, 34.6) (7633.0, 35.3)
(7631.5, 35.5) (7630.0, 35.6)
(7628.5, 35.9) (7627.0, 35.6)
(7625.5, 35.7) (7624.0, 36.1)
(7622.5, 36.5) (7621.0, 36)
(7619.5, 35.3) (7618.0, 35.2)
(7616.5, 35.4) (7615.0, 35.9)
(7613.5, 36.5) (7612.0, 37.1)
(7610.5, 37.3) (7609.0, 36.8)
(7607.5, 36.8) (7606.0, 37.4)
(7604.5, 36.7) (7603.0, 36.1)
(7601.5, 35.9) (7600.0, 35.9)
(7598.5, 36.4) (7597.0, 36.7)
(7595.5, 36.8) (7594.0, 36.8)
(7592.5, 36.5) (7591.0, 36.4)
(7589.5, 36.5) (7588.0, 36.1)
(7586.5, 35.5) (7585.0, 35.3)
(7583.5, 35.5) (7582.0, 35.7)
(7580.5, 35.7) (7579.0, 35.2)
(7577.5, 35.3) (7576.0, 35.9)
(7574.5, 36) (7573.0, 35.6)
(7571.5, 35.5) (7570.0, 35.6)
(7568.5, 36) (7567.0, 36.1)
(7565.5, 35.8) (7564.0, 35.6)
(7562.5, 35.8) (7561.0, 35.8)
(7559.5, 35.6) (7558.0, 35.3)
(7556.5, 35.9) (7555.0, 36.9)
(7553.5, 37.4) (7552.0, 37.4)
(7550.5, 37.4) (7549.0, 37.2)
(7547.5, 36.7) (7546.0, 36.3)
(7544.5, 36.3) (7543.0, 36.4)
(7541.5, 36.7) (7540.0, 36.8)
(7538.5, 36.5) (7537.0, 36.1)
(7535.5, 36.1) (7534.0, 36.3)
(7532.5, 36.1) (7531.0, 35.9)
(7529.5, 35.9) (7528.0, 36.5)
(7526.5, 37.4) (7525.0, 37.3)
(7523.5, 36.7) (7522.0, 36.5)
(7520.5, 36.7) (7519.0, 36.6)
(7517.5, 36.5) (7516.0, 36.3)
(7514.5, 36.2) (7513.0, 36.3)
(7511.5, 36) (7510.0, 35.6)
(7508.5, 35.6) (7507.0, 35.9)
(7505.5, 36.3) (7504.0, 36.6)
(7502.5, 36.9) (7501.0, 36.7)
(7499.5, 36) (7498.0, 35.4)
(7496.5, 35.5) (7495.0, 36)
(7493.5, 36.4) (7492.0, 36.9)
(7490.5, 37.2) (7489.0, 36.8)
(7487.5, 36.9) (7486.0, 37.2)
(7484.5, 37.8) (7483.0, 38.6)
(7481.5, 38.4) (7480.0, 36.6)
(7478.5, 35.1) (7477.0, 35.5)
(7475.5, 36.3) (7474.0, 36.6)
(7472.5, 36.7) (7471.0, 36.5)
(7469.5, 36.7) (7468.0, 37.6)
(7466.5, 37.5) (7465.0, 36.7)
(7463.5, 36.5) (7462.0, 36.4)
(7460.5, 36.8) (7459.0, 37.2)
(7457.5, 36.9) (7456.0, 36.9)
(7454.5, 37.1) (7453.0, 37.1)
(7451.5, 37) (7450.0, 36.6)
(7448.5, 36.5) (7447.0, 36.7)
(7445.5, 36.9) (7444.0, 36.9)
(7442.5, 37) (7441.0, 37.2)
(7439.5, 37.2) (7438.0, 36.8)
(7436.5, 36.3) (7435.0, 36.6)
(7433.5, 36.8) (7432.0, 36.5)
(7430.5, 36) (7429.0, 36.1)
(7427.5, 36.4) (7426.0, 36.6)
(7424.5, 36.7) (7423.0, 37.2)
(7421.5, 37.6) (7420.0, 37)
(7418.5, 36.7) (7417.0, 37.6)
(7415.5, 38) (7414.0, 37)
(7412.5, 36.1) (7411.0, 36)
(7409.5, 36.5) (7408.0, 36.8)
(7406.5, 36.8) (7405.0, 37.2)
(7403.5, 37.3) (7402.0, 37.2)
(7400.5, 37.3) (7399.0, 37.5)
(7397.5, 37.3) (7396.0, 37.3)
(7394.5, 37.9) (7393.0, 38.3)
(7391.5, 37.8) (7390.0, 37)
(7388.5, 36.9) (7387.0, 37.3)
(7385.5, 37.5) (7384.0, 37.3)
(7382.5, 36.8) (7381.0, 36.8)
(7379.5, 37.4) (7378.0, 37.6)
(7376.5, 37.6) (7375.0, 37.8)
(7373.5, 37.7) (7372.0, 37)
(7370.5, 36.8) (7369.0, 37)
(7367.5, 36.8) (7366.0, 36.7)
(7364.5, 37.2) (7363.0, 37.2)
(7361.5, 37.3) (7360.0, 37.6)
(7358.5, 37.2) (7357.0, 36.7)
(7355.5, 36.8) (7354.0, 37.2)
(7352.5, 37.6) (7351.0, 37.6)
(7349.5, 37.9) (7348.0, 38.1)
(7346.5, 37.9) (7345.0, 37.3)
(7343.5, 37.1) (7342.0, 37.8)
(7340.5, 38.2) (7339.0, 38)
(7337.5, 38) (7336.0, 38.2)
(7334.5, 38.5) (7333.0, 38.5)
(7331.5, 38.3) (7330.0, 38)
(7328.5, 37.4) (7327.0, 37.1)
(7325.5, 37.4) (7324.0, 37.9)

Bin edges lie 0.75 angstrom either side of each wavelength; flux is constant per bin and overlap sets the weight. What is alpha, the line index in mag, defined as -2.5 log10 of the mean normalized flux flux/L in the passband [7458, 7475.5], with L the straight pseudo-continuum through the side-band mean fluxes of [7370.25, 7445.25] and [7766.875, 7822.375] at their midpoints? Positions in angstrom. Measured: -0.004 mag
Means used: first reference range 37.1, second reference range 34.5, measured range 36.8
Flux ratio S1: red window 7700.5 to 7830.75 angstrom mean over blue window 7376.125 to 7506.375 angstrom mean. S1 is 0.9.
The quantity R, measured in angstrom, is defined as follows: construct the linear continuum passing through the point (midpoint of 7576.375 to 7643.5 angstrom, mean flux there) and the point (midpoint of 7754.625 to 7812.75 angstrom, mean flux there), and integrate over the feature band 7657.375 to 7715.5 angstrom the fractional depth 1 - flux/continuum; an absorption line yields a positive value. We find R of 0.7 angstrom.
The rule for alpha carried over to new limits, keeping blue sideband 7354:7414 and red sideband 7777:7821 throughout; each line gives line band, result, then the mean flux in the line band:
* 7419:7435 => 0.01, 36.7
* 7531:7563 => -0.01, 36.4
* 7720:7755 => 0.01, 34.6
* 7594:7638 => -0.01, 36.1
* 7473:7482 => 0.01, 36.4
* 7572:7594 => 0.00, 35.8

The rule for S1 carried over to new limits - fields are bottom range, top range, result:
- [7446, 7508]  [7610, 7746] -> 0.96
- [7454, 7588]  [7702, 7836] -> 0.95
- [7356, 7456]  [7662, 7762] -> 0.94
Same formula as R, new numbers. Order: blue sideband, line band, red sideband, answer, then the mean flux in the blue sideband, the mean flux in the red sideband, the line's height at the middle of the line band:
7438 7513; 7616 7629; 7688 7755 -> -0.1 angstrom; 36.7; 34.8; 35.5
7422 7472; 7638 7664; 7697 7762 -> 0.1 angstrom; 36.8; 34.7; 35.3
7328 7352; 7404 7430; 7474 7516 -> 0.3 angstrom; 37.9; 36.5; 37.2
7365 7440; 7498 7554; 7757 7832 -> -0.3 angstrom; 37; 34.5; 36.2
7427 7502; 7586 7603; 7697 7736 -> -0.3 angstrom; 36.7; 34.9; 35.8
